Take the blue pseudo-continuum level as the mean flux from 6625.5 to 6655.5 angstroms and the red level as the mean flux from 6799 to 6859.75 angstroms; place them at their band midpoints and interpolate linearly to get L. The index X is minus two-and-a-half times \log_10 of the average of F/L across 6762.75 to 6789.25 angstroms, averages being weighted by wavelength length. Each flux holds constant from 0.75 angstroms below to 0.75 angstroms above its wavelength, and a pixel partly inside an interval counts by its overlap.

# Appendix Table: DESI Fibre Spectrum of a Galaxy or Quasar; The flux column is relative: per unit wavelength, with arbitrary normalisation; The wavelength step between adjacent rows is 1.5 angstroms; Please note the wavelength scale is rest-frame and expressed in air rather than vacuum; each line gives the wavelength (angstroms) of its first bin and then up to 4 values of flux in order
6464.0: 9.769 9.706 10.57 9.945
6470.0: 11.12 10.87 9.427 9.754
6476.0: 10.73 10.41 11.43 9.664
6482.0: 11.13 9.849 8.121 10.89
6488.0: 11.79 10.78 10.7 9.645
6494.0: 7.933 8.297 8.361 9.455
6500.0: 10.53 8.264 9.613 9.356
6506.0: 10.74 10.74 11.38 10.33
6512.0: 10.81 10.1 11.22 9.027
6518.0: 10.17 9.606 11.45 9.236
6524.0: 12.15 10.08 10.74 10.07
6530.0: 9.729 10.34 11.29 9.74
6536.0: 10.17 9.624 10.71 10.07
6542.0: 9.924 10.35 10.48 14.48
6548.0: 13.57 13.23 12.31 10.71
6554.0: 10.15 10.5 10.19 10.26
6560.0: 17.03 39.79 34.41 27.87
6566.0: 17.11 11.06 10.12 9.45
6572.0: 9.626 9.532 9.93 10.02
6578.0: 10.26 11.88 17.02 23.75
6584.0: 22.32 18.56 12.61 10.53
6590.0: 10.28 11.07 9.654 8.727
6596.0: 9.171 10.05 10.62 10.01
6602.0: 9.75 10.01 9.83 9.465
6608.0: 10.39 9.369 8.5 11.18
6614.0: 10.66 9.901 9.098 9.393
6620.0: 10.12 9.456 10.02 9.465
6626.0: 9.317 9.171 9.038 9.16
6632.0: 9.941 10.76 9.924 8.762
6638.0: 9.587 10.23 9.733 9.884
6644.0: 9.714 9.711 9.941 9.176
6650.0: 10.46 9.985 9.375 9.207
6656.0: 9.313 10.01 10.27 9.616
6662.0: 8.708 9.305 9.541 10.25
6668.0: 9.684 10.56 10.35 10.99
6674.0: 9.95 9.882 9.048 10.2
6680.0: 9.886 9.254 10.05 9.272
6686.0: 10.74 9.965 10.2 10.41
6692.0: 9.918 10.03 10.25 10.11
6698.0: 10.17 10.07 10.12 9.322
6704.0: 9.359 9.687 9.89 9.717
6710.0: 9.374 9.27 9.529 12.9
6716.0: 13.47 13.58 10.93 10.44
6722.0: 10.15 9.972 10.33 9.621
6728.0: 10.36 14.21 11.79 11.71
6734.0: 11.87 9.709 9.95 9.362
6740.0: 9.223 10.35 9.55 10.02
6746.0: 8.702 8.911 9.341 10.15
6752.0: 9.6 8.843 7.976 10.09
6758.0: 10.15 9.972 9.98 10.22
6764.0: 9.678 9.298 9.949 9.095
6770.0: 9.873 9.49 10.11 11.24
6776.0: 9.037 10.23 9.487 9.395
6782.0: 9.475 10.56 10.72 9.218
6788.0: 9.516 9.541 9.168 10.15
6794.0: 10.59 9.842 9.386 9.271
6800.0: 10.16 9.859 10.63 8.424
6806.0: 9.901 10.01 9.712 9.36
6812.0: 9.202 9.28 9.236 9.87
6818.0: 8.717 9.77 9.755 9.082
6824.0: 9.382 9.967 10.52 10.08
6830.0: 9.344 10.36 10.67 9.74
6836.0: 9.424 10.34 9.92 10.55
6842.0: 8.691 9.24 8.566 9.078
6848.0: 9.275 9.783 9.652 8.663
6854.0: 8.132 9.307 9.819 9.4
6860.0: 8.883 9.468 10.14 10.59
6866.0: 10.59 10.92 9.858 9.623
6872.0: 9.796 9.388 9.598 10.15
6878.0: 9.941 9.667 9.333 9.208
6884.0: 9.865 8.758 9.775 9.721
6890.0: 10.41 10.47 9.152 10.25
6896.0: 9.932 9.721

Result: -0.02 mag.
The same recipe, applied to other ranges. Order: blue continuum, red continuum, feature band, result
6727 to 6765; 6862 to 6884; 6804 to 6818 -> 0.06 mag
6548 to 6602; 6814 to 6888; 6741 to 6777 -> 0.15 mag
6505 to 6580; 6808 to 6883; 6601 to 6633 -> 0.20 mag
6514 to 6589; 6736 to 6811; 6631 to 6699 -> 0.15 mag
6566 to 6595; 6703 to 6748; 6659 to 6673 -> 0.15 mag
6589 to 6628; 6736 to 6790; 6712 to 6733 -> -0.17 mag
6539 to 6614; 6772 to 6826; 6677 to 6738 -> 0.06 mag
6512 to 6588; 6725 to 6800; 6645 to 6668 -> 0.19 mag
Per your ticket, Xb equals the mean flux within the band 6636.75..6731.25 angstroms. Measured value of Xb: 10.1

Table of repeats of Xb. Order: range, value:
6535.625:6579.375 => 13.6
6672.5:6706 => 9.93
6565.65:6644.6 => 10.8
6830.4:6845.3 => 9.78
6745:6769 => 9.51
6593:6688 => 9.76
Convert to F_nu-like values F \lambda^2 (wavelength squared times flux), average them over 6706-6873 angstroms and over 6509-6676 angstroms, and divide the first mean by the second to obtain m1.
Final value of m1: 0.93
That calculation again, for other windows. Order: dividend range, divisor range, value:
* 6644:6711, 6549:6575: 0.66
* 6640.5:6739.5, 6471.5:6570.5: 0.92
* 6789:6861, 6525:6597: 0.79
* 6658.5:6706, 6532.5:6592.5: 0.74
